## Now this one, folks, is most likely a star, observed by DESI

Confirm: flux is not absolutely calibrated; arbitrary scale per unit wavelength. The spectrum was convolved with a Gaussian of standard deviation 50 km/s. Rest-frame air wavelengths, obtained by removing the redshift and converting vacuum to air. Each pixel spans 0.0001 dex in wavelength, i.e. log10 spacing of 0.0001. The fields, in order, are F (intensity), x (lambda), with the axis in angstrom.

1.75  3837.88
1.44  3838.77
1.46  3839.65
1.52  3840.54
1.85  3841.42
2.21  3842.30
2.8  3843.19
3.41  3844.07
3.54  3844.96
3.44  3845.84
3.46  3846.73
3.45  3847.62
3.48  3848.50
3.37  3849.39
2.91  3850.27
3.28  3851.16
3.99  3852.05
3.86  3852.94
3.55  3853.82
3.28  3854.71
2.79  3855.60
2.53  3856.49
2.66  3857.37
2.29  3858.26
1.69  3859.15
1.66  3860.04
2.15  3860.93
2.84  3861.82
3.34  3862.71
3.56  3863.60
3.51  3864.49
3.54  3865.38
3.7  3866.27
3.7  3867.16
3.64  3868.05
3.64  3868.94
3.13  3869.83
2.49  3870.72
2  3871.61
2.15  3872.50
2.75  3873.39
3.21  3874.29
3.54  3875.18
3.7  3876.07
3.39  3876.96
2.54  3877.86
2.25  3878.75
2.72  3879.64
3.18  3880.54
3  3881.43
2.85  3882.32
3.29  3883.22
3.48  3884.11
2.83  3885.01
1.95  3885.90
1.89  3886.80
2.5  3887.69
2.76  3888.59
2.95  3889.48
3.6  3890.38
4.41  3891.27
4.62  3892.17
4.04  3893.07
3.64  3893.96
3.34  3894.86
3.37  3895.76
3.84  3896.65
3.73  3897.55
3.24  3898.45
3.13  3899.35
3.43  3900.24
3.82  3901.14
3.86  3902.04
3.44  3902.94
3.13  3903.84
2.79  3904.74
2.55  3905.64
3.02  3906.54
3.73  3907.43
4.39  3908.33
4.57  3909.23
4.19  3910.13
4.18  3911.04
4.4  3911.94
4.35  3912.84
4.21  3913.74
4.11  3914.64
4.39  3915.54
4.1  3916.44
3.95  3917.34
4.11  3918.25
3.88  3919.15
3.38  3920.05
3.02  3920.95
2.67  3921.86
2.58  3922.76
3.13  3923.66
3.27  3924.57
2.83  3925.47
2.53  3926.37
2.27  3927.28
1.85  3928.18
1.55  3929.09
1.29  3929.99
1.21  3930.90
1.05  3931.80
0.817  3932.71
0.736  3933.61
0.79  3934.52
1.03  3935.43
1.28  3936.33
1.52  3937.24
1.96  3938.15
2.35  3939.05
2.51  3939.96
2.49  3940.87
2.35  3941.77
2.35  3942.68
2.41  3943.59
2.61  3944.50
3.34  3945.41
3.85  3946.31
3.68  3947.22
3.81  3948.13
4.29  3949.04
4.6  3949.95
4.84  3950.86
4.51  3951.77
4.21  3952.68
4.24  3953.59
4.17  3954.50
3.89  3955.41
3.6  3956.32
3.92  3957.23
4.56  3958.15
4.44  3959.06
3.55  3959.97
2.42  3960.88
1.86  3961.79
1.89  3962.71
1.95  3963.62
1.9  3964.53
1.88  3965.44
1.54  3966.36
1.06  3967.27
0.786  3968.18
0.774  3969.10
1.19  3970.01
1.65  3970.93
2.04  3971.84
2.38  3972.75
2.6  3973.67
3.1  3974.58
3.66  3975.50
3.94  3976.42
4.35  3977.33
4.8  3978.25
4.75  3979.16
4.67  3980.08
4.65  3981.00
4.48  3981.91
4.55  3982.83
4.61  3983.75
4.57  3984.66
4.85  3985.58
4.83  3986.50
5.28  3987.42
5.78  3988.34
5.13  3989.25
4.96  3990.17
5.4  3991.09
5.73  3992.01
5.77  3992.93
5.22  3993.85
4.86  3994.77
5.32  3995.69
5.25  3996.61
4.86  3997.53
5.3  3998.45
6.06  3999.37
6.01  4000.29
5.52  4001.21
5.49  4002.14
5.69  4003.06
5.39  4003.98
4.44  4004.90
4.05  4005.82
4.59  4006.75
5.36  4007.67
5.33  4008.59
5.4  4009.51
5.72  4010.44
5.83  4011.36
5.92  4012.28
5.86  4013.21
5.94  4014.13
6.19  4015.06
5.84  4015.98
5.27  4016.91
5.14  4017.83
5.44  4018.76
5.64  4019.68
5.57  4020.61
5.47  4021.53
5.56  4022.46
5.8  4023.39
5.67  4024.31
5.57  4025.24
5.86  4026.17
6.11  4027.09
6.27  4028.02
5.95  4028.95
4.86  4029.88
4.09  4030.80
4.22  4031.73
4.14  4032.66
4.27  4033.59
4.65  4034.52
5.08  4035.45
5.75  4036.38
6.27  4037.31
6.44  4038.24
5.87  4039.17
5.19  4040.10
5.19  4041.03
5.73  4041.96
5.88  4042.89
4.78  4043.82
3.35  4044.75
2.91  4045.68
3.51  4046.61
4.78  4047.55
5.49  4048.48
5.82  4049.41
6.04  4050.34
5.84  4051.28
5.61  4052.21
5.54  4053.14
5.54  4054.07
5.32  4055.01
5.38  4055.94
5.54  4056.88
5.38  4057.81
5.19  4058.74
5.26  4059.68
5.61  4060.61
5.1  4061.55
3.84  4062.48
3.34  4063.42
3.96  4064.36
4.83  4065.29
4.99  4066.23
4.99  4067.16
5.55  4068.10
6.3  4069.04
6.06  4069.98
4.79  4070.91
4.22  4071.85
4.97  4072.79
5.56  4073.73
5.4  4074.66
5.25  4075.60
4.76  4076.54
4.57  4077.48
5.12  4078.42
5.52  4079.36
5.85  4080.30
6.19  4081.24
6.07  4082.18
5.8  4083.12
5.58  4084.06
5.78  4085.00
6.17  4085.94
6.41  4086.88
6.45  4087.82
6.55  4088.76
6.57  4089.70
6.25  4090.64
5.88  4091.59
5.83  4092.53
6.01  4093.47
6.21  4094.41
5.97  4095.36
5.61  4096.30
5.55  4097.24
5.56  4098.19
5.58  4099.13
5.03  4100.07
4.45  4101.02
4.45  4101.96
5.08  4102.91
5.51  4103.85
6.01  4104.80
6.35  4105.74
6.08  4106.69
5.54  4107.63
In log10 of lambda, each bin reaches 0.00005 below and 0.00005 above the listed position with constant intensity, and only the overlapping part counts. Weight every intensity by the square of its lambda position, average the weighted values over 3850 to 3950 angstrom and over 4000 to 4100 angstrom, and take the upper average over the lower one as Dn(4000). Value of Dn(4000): 1.9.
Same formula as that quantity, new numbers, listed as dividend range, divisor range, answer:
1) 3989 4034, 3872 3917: 1.67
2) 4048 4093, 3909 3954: 1.96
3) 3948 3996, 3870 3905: 1.25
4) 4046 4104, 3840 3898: 1.95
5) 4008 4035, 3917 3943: 2.56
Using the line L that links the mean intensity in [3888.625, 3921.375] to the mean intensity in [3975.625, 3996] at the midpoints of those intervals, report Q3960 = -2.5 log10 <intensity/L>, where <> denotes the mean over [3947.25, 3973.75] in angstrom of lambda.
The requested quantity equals 0.47 mag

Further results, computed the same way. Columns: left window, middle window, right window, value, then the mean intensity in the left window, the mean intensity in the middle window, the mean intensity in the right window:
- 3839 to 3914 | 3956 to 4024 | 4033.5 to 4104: 0.03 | 3.18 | 4.4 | 5.36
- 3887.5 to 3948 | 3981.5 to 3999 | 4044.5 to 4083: -0.24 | 3.03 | 5.1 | 5.12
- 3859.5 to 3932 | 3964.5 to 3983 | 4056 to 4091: 0.40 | 3.19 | 2.89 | 5.4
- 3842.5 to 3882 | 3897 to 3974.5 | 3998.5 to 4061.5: 0.34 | 3.06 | 2.92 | 5.35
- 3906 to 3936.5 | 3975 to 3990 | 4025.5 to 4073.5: -0.18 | 2.92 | 4.68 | 5.13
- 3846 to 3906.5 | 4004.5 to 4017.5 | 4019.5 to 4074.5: -0.14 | 3.14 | 5.41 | 5.19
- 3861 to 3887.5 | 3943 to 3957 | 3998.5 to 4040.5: 0.11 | 3.01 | 3.86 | 5.44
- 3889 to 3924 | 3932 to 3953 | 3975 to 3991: 0.49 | 3.68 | 2.68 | 4.71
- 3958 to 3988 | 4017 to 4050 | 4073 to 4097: -0.14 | 3.2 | 5.21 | 5.8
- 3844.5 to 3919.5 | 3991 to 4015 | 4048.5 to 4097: -0.15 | 3.32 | 5.41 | 5.5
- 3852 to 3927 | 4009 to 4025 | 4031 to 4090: -0.19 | 3.27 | 5.66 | 5.26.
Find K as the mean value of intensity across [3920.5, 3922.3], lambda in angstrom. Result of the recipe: 2.84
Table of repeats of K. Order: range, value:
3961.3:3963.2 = 1.88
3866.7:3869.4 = 3.66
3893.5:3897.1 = 3.56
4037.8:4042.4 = 5.68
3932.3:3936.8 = 0.934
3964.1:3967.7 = 1.6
